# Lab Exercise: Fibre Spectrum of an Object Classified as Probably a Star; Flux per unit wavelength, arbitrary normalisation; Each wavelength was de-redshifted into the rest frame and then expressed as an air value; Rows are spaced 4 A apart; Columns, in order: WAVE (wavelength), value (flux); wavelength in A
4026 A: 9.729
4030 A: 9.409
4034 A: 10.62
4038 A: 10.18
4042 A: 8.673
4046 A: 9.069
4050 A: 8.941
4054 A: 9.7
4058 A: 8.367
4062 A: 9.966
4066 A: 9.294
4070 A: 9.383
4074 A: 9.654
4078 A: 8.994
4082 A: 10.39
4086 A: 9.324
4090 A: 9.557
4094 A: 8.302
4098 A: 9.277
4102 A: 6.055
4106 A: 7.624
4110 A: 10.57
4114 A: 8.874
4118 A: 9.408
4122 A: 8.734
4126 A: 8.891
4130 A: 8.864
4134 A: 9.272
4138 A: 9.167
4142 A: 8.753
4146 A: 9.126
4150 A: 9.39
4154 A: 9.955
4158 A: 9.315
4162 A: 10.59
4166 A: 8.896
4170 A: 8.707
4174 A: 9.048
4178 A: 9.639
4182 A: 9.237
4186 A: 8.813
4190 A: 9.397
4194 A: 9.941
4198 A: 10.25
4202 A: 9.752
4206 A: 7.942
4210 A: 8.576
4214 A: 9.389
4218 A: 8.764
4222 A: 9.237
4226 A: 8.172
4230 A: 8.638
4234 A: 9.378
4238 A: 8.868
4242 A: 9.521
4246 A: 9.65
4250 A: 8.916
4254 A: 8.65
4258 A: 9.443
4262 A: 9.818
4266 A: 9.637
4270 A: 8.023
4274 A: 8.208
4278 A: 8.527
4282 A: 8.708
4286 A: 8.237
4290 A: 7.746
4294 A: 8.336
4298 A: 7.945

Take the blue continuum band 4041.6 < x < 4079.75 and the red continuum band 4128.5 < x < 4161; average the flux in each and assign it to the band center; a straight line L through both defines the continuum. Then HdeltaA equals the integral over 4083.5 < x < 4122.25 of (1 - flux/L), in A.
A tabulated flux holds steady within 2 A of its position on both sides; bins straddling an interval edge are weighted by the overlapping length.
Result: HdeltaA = 1.92 A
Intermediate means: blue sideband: 9.23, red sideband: 9.28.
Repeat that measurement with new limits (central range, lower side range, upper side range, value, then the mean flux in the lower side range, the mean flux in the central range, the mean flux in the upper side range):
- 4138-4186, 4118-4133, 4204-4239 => -2.3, 8.94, 9.3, 8.77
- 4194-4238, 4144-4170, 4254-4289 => 0.4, 9.48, 9.05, 8.78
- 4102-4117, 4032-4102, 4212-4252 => 0.9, 9.3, 8.65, 9.05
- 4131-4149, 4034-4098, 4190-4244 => 0.3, 9.36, 9.08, 9.12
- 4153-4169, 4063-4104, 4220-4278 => -1.0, 9.05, 9.61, 8.99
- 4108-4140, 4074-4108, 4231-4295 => -1.7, 8.75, 9.22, 8.86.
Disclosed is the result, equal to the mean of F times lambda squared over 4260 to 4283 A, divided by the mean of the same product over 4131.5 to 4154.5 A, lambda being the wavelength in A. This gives 1.02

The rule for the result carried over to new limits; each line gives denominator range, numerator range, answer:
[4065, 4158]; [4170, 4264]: 1.06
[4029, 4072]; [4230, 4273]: 1.07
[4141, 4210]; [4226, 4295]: 0.99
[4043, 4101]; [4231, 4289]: 1.06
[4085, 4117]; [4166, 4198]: 1.11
